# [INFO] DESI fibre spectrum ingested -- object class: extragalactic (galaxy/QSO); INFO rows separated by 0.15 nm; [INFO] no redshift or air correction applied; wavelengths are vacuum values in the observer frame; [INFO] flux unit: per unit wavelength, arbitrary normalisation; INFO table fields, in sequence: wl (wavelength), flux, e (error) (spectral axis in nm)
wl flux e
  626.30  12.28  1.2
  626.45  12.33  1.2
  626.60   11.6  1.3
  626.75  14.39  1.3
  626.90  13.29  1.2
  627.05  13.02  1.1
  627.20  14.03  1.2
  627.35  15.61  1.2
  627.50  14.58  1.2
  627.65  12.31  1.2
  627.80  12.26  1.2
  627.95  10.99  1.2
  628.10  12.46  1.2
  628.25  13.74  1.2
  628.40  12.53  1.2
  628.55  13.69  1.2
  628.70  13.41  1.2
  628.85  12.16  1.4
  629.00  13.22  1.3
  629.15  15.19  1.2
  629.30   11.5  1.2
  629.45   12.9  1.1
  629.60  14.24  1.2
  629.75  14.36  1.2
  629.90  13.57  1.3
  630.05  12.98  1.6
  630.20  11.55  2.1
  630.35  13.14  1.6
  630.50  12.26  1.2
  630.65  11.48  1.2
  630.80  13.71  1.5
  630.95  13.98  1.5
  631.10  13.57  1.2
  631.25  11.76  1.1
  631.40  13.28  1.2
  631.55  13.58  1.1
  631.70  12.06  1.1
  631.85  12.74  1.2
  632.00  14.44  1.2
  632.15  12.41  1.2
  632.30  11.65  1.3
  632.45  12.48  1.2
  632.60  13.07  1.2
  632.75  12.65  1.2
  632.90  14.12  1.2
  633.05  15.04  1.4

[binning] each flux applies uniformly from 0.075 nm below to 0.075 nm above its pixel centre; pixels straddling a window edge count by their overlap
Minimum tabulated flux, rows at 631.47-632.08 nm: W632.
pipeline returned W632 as 12.06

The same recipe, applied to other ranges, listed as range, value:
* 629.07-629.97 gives 11.5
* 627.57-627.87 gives 12.26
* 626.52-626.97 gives 11.6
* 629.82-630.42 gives 11.55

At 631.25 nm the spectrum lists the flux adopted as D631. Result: 11.76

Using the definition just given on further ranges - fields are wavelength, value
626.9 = 13.29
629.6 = 14.24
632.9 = 14.12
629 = 13.22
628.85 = 12.16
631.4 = 13.28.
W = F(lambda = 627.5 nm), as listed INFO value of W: 14.58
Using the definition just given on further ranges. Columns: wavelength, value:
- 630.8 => 13.71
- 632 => 14.44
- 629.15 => 15.19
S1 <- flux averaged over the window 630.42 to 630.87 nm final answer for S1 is 12.5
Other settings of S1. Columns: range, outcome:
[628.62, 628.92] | 12.8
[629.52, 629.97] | 14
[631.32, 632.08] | 13.2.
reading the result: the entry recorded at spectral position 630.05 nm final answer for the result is 12.98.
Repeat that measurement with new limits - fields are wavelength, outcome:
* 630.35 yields 13.14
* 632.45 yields 12.48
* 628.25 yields 13.74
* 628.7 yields 13.41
